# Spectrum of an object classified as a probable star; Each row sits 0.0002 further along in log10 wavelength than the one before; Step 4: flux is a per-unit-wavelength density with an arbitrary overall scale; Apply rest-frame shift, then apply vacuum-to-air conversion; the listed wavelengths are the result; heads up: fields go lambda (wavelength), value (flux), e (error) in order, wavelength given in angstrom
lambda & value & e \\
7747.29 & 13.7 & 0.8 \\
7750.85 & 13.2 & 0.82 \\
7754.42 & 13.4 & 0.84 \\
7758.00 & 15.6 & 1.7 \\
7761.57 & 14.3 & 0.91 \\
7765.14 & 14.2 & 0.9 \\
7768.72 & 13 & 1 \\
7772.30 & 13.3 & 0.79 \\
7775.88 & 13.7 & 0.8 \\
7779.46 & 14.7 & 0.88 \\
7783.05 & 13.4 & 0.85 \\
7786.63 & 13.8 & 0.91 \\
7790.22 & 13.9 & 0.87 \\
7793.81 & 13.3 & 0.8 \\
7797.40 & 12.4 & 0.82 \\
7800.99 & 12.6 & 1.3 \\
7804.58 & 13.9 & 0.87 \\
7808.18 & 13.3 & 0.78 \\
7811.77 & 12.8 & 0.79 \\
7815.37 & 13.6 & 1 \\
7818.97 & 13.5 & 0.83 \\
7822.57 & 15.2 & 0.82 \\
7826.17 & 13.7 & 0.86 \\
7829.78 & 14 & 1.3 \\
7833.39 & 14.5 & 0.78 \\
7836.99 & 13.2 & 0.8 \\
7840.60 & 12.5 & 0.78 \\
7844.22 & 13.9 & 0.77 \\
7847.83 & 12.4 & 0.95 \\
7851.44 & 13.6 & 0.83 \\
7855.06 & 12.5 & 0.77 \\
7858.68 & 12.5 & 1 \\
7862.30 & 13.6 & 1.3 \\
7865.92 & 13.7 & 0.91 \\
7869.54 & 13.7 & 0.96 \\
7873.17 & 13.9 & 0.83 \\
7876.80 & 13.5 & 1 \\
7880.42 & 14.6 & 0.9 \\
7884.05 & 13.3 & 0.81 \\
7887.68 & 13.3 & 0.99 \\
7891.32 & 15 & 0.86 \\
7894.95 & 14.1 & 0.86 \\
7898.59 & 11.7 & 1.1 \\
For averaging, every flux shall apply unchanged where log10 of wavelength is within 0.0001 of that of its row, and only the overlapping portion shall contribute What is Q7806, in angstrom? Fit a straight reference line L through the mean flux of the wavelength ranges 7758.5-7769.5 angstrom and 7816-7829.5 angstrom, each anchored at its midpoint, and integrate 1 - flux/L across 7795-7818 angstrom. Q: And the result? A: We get 1.58 angstrom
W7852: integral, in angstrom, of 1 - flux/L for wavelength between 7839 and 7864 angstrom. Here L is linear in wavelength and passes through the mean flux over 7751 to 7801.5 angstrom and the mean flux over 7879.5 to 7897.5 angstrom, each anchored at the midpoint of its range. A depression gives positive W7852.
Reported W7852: 1.5 angstrom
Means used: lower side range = 13.7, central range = 13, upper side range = 13.9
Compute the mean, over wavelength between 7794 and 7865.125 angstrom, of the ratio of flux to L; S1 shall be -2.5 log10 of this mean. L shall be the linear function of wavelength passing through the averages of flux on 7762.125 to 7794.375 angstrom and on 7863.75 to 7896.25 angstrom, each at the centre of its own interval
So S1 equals 0.04 mag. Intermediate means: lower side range 13.7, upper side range 13.9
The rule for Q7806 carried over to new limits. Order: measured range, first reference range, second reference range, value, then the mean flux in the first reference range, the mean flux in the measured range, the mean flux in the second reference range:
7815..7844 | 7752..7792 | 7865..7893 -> 0.2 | 13.9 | 13.8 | 13.9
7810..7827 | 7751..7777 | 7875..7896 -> 0.2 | 13.9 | 13.8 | 14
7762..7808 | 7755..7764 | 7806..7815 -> 1.3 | 14.7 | 13.5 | 13.2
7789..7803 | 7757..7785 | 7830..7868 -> 0.7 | 14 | 13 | 13.3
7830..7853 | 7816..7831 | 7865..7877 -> 0.9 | 14.1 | 13.4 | 13.7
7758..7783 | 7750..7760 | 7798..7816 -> -0.2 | 14.1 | 14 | 13.2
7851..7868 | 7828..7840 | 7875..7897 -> 0.9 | 13.8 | 13.2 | 13.9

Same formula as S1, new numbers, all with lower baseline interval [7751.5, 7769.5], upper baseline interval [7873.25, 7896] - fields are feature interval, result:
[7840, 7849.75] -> 0.08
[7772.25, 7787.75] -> 0.02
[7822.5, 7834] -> -0.01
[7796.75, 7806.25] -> 0.08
